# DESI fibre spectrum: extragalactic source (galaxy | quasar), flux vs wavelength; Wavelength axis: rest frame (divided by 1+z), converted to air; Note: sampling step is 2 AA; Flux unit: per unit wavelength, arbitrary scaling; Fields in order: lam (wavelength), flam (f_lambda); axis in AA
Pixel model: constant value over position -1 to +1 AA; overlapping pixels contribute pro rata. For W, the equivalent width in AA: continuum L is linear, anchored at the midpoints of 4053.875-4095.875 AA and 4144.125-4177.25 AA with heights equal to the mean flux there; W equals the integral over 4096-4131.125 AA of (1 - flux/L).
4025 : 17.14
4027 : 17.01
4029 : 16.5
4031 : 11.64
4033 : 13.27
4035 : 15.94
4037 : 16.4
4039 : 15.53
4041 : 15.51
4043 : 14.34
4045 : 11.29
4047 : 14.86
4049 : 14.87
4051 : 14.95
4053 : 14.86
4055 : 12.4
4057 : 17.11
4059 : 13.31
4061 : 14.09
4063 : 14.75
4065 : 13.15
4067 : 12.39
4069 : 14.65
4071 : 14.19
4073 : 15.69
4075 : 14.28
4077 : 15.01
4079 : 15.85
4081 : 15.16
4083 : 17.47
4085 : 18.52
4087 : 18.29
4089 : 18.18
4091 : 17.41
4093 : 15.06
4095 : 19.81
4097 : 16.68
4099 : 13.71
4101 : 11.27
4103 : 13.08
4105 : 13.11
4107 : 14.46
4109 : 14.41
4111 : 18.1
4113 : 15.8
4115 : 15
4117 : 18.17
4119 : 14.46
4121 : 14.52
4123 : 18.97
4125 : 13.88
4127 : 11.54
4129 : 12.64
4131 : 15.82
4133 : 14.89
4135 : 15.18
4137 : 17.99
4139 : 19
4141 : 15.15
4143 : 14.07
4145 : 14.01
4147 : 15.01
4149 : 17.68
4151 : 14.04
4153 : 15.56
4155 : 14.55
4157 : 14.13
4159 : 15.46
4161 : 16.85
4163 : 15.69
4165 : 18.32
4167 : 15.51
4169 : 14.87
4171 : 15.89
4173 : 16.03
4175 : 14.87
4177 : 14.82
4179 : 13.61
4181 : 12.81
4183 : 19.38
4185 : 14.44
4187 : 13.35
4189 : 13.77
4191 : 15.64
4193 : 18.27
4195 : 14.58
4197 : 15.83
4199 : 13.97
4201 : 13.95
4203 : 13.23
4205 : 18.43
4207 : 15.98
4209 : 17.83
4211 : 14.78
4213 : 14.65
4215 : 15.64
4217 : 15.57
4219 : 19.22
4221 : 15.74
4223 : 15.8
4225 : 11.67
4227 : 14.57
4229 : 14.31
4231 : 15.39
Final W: 1.8 AA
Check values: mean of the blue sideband 15.5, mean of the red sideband 15.5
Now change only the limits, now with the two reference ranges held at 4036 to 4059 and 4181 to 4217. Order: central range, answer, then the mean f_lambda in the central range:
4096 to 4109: 1.0 AA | 13.8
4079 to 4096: -2.9 AA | 17.4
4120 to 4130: 0.5 AA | 14.3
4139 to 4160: 0.0 AA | 15.2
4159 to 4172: -0.7 AA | 16.1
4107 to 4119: -0.8 AA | 16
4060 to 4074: 0.6 AA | 14.1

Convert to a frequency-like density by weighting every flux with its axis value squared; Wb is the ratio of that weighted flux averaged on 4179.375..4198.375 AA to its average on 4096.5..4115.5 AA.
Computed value 1.1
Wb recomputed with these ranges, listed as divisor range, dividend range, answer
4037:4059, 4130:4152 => 1.13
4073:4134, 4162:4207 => 1.03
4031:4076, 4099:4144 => 1.08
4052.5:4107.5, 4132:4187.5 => 1.06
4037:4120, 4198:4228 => 1.08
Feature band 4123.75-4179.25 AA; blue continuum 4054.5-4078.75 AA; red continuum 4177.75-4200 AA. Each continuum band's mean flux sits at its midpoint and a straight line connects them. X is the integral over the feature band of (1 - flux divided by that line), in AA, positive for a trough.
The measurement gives -1.7 AA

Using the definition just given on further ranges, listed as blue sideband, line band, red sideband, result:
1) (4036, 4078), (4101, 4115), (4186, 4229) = 0.2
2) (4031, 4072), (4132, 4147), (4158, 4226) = -0.7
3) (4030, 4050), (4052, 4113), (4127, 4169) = -1.7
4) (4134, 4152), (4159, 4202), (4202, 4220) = 1.7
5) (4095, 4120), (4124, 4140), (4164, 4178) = 0.2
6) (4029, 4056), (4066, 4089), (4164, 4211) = -1.7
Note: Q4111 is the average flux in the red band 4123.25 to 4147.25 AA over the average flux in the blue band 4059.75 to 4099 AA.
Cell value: 1.0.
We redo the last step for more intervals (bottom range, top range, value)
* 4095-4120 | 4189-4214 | 1.03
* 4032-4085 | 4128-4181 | 1.04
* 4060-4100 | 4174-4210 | 0.97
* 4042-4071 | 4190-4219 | 1.12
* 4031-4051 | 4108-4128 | 1.07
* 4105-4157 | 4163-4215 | 1.00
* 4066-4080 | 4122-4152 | 1.05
